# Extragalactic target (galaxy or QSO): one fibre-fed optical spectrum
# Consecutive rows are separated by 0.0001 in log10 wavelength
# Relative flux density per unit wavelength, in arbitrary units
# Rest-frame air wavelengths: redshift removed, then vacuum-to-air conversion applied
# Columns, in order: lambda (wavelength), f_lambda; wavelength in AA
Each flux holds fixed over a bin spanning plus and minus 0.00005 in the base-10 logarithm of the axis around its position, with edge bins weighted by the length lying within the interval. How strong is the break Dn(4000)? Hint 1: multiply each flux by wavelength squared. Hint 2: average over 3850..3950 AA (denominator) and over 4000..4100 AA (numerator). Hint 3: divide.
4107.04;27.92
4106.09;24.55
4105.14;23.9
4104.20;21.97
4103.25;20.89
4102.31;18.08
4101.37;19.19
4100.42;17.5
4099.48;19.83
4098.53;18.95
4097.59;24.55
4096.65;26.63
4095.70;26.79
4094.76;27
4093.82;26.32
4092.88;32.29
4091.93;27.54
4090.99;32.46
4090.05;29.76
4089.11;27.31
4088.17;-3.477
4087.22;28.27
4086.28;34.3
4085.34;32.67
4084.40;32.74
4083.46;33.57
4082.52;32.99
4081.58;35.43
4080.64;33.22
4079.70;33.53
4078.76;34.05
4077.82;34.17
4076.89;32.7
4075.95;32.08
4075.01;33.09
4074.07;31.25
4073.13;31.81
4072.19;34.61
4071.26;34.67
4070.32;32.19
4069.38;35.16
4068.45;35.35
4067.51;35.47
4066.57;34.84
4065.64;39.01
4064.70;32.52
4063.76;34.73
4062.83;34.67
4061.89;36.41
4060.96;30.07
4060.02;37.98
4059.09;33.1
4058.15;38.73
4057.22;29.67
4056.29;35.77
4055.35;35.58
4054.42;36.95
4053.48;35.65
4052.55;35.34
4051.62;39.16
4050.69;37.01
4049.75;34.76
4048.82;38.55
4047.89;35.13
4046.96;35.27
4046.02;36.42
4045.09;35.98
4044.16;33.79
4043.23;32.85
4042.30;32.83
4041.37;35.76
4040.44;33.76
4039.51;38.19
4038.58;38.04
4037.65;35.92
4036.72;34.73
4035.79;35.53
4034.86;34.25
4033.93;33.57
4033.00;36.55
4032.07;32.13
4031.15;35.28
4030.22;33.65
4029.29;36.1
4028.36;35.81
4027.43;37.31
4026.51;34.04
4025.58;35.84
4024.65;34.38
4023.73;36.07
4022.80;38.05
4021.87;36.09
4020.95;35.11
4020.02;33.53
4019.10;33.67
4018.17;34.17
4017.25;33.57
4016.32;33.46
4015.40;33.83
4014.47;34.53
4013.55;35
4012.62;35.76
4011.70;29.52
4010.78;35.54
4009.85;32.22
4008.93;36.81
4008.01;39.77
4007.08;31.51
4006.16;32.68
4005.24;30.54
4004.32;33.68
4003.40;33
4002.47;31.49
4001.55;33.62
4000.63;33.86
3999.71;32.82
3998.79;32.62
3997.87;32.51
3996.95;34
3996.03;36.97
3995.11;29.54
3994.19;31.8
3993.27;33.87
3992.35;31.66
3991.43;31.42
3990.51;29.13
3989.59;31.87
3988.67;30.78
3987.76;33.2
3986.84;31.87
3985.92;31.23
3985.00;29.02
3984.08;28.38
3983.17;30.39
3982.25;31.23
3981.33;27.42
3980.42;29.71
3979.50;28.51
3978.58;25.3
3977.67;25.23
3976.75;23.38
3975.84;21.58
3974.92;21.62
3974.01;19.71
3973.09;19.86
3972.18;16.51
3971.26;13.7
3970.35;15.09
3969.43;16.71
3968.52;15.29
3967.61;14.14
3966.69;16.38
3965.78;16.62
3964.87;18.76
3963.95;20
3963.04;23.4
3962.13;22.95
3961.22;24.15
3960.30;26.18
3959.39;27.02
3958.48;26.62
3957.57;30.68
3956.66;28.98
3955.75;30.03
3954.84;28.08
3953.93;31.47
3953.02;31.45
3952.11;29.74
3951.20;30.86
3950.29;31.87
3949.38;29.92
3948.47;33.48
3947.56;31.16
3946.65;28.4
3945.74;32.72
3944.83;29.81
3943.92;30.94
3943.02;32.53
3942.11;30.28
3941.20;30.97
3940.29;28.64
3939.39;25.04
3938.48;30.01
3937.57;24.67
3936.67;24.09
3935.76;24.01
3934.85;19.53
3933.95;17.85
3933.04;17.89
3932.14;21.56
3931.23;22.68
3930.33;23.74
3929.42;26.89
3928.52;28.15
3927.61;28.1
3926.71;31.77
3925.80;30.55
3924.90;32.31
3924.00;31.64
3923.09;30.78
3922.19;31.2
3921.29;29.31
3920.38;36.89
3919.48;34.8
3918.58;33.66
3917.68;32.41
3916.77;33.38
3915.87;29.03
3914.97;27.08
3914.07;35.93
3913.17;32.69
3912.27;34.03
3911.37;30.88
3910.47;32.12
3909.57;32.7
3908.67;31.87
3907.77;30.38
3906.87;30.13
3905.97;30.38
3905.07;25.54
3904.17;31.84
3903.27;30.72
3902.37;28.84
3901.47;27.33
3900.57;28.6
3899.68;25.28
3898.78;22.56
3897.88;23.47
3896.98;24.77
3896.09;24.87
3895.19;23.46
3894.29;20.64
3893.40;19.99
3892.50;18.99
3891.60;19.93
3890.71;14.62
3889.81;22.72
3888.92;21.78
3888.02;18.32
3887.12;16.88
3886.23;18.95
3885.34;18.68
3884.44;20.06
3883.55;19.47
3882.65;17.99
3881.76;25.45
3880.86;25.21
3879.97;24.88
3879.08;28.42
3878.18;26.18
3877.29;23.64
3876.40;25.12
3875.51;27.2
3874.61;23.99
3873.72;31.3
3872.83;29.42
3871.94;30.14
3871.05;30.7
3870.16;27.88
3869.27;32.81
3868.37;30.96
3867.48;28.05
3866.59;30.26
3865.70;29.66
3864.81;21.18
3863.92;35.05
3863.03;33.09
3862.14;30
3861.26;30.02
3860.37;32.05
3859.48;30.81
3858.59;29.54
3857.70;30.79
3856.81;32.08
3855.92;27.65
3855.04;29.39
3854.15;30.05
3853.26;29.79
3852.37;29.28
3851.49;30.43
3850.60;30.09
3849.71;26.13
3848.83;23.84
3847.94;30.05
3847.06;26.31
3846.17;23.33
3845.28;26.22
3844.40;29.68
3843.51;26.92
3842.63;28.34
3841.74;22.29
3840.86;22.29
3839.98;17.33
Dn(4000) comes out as 1.30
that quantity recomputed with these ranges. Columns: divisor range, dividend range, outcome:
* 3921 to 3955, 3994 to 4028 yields 1.25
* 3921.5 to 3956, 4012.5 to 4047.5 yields 1.30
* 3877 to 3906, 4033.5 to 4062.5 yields 1.65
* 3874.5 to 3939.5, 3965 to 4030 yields 1.20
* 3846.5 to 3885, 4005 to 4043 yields 1.35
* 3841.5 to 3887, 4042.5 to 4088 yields 1.38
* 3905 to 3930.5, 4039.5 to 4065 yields 1.21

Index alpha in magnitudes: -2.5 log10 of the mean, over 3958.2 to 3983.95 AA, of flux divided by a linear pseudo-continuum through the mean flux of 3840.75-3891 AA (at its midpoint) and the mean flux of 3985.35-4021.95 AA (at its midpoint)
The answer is 0.39 mag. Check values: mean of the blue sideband 26.7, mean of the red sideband 33.2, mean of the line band 22.1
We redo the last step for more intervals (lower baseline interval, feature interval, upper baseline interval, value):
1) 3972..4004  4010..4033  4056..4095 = -0.14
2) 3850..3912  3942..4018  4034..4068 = 0.11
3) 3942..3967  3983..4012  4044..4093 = -0.09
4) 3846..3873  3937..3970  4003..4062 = 0.21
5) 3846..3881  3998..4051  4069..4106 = -0.22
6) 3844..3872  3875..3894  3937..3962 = 0.33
